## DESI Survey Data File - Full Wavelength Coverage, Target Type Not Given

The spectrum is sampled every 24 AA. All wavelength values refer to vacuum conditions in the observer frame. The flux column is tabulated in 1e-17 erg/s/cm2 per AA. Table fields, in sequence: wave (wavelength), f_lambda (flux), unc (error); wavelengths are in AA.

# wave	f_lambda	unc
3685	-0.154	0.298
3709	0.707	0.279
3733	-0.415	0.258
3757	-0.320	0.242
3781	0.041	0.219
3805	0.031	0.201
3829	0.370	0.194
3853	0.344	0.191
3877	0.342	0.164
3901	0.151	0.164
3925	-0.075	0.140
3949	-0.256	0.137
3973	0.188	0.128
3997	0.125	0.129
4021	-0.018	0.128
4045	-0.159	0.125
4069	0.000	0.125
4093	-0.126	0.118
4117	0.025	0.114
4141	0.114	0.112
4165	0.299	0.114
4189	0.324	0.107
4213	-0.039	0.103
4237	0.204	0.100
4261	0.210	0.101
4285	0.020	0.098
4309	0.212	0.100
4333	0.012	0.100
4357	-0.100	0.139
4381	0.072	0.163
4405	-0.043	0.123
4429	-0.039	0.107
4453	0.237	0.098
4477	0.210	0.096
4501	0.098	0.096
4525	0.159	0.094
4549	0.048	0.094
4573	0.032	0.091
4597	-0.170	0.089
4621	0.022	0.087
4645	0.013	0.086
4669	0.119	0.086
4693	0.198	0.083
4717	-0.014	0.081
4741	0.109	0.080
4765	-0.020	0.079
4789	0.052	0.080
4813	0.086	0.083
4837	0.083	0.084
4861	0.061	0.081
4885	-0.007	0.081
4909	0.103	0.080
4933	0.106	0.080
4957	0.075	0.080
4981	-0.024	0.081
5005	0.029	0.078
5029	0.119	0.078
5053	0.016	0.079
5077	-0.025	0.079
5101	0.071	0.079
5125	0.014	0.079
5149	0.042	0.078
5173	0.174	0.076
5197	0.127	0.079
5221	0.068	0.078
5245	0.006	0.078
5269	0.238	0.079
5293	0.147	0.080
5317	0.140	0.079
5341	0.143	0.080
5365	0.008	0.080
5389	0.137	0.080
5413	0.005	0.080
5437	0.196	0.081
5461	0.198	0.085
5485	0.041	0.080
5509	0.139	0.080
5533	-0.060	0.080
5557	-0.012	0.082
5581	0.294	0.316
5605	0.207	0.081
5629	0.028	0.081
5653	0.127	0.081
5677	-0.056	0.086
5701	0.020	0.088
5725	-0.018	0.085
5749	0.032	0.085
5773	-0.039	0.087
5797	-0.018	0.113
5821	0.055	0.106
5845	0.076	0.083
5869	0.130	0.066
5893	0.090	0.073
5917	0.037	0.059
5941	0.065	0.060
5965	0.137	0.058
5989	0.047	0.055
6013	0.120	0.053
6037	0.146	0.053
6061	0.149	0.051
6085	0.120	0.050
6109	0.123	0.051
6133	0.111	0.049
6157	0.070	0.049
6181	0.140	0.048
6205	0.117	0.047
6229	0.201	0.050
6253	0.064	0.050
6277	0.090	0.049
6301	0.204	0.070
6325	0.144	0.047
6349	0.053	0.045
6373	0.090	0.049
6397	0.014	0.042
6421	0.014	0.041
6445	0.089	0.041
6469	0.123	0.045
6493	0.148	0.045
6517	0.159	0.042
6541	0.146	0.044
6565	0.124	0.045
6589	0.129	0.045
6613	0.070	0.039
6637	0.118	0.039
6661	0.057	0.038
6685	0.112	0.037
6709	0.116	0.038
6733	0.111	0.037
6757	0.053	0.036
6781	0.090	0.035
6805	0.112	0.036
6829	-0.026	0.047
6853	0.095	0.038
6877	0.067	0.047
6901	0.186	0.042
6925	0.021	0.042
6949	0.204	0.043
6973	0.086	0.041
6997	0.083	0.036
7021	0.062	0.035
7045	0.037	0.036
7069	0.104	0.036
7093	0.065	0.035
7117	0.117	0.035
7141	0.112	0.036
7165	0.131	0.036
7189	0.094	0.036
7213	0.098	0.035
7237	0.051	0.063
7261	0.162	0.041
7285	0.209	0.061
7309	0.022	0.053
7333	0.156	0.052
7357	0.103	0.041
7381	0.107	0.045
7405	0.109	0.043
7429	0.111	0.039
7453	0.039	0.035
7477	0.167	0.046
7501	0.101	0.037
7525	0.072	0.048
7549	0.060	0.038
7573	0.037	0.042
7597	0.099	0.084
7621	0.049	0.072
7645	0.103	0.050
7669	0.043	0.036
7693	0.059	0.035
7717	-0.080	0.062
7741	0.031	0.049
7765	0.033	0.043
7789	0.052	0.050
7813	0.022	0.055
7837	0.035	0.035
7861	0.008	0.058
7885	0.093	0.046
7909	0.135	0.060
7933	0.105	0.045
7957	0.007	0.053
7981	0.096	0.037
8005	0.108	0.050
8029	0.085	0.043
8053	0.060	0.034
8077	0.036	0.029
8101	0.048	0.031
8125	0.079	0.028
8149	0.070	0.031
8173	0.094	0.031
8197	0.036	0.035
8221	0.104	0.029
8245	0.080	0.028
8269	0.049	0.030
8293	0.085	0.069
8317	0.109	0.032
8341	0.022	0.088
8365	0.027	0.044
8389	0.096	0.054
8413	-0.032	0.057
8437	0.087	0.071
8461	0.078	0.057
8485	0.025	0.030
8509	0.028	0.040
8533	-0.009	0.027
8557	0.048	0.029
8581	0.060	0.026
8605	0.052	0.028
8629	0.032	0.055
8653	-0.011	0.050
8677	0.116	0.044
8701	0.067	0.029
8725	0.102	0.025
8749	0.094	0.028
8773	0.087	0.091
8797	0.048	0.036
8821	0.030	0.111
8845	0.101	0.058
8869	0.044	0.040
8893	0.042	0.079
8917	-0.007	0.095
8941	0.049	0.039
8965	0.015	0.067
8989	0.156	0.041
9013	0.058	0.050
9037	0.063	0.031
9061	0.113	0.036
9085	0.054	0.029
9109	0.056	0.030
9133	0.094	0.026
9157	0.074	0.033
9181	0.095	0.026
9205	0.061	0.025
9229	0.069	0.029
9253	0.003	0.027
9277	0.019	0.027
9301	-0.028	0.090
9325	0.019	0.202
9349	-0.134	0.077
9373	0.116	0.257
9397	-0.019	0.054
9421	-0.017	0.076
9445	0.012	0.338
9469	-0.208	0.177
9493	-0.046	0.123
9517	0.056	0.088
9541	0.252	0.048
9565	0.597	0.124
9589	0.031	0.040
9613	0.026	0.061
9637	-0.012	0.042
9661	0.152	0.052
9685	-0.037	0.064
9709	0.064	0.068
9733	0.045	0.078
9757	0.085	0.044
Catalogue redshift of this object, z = 1.56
